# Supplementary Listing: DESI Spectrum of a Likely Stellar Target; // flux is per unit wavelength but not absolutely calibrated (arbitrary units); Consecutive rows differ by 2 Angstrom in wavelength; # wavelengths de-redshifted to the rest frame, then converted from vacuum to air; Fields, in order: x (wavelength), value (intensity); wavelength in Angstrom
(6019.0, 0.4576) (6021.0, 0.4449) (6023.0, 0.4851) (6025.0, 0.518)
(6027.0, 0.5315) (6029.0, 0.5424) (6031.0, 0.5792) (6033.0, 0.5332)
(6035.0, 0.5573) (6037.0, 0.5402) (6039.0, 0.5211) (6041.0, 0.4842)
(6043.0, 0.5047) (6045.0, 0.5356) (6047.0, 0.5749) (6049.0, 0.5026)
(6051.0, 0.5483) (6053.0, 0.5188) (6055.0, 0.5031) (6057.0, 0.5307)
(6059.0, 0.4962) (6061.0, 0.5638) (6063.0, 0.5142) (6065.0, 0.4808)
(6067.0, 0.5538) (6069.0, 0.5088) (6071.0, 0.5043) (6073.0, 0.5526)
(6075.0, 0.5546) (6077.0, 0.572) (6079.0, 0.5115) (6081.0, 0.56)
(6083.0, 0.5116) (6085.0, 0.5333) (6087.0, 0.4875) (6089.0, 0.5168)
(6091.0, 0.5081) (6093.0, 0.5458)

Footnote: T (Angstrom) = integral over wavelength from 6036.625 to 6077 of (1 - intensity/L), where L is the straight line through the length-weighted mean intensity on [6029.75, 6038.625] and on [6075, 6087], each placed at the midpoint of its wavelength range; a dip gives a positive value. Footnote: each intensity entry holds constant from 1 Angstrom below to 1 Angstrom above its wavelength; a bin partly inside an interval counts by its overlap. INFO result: 1.3 Angstrom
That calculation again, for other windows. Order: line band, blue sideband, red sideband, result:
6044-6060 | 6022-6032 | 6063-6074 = -0.06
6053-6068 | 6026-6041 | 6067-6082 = 0.52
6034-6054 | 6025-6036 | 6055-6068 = 0.25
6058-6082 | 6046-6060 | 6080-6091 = -0.39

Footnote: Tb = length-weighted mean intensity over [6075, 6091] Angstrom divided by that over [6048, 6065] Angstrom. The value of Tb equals 1.0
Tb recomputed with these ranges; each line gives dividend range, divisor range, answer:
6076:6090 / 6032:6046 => 1.00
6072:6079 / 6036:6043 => 1.08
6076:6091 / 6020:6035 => 1.01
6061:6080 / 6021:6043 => 1.01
